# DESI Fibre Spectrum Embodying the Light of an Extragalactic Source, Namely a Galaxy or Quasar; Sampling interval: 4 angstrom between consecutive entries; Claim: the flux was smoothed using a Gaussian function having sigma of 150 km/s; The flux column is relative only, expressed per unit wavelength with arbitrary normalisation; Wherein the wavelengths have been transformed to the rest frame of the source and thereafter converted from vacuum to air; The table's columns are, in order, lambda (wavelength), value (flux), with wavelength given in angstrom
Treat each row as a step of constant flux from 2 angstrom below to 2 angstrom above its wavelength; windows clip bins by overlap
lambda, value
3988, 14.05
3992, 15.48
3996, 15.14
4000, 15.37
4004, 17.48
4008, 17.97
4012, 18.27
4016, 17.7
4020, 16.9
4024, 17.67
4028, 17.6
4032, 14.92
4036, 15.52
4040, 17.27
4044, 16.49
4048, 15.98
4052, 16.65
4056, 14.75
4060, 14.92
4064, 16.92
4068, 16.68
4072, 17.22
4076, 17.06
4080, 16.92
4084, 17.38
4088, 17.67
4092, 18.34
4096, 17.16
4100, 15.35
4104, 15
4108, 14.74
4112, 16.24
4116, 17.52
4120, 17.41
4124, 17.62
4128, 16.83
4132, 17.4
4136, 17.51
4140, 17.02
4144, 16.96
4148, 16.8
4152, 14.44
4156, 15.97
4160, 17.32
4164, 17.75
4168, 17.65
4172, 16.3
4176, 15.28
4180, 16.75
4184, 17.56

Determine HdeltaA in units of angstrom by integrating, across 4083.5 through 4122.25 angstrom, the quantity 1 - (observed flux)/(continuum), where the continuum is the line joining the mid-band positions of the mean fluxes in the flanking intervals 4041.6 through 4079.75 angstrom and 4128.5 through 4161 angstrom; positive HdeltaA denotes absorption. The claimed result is -0.4 angstrom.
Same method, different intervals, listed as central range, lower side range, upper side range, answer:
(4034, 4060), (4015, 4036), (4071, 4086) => 1.4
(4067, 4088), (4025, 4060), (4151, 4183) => -1.2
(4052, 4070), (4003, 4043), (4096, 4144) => 1.1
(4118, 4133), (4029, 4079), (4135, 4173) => -0.6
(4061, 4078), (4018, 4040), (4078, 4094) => 0.4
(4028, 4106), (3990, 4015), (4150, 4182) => 0.5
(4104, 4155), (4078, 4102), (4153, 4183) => 0.8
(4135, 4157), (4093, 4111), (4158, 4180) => 0.1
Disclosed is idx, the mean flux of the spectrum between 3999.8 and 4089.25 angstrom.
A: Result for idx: 16.8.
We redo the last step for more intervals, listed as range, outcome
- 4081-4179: 16.7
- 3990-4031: 16.9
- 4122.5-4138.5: 17.3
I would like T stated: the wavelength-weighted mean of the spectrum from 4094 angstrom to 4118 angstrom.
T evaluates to 16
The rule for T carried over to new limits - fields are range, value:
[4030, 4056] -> 16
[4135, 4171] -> 16.8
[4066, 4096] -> 17.3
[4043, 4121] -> 16.5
